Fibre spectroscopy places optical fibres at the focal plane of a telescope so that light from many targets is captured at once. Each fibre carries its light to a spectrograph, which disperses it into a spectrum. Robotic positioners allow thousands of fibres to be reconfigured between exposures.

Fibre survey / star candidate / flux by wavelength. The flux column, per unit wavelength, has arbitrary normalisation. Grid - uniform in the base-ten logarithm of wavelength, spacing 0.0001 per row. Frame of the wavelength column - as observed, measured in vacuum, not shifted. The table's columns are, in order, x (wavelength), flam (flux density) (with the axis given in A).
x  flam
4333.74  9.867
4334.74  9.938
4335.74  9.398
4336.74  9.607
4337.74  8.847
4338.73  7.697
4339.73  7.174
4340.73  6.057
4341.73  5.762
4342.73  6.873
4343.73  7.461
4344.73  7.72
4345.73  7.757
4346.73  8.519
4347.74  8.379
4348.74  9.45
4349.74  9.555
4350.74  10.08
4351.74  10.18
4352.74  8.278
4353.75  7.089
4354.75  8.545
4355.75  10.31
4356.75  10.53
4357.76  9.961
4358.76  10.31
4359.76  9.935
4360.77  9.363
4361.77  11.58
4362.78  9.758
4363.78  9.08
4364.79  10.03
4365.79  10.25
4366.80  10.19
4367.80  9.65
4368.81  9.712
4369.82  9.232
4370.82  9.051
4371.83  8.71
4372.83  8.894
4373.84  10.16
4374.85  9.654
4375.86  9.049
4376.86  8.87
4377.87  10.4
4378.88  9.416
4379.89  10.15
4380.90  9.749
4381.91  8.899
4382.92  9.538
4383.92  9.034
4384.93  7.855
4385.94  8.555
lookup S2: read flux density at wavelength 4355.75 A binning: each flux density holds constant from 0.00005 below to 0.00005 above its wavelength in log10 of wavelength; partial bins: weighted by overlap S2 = 10.31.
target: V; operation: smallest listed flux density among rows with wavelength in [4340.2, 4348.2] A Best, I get 5.762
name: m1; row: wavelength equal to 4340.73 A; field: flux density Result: 6.057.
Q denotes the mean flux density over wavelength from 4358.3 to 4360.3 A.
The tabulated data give 10.1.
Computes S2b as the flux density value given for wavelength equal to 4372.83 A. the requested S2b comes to 8.894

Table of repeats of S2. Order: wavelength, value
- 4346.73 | 8.519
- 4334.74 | 9.938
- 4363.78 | 9.08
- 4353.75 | 7.089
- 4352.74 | 8.278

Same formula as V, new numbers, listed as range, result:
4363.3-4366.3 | 9.08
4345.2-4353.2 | 7.757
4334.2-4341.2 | 6.057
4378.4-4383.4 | 8.899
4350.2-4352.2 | 10.08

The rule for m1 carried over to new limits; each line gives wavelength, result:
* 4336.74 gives 9.607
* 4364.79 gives 10.03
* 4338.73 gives 7.697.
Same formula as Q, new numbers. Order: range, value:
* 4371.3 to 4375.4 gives 9.34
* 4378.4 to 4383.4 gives 9.54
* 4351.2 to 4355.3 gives 8.56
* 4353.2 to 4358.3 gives 9.28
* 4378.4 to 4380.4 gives 9.77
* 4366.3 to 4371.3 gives 9.58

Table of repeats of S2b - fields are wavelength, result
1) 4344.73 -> 7.72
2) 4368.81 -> 9.712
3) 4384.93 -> 7.855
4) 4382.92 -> 9.538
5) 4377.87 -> 10.4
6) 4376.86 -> 8.87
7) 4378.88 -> 9.416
